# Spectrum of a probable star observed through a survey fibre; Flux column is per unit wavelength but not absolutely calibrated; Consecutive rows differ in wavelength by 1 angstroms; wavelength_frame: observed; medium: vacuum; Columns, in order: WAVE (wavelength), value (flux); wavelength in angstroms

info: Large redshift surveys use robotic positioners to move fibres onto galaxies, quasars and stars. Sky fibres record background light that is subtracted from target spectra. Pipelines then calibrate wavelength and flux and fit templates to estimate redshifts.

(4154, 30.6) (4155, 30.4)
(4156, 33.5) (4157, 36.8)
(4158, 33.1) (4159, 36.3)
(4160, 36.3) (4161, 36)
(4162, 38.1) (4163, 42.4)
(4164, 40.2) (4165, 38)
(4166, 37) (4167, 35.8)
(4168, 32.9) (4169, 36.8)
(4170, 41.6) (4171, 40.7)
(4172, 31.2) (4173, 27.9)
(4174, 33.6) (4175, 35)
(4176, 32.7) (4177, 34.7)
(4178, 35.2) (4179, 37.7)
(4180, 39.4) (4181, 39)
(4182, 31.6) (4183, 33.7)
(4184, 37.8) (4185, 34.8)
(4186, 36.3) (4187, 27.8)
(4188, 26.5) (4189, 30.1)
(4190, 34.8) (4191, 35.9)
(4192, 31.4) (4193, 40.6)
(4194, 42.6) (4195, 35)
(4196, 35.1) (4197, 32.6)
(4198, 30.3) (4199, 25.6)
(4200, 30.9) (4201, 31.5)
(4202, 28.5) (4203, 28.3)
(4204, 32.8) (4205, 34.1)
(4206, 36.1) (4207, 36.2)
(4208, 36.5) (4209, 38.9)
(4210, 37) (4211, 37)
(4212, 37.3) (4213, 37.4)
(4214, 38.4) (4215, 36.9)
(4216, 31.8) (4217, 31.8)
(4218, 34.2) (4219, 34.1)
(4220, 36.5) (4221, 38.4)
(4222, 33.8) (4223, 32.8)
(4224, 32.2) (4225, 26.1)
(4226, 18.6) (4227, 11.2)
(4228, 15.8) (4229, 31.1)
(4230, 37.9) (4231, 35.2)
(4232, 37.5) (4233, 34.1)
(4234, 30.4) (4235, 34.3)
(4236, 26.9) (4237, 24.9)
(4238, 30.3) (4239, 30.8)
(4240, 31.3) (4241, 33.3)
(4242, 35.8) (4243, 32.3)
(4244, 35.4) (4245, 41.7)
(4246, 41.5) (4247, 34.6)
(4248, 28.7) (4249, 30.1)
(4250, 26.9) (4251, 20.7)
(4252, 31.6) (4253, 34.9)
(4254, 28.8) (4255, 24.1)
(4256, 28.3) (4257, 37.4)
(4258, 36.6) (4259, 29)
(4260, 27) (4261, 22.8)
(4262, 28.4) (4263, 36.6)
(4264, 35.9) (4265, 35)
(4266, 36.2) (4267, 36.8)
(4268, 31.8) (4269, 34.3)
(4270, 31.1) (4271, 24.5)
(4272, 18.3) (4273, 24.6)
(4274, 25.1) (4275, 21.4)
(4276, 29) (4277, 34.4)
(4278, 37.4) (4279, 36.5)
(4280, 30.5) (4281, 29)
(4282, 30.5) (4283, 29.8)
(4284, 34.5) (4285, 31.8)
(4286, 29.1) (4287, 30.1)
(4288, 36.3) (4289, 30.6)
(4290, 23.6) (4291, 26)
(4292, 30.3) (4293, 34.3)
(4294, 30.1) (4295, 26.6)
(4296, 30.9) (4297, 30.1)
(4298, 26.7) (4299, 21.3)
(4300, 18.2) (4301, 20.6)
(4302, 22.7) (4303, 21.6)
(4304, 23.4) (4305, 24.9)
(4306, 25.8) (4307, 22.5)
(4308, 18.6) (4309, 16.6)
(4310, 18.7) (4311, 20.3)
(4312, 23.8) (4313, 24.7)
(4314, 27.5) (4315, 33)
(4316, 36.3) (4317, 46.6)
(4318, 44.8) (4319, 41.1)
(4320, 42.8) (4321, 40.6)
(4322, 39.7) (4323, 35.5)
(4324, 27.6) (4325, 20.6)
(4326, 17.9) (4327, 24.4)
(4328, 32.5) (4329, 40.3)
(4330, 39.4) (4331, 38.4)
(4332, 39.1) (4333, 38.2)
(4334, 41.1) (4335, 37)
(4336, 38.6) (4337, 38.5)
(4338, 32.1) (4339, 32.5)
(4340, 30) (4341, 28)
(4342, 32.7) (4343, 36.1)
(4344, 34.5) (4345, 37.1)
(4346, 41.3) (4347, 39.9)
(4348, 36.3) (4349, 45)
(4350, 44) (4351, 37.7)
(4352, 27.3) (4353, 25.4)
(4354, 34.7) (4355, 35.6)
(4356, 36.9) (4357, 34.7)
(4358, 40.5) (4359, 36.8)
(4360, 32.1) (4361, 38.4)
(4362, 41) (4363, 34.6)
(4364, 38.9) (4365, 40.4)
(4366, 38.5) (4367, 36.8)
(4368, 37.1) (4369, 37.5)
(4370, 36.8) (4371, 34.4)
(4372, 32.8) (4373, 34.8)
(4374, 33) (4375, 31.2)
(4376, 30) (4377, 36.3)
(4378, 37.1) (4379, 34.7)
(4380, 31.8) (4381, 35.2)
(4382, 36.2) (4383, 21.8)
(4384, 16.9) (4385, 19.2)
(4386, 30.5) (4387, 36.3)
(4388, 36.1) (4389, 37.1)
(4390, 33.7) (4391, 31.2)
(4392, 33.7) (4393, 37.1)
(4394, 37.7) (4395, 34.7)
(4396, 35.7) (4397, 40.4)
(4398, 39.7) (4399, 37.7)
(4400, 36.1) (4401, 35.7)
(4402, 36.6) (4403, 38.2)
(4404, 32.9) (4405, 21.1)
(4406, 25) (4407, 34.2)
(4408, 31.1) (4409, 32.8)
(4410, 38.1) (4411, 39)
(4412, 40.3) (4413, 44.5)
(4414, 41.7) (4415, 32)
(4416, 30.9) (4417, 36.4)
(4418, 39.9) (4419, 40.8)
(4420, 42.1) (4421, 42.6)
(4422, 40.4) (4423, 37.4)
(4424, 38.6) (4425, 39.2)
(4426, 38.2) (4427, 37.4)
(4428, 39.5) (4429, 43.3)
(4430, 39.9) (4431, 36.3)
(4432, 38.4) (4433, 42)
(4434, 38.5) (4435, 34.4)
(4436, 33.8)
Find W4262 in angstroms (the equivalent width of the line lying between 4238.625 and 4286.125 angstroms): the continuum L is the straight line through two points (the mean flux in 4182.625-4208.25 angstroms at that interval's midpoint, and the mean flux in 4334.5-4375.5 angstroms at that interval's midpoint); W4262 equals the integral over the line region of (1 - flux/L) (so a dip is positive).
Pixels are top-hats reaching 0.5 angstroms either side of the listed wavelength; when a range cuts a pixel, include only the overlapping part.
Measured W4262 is 4.4 angstroms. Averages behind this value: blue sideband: 33.3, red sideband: 35.9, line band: 31.2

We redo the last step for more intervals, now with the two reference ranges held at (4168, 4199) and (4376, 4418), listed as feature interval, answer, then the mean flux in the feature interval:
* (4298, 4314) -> 5.8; 21.9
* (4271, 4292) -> 3.1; 29.3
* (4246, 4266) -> 2.1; 30.8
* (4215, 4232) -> 2.0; 30.5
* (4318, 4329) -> 0.3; 33.2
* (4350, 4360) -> -0.2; 34.8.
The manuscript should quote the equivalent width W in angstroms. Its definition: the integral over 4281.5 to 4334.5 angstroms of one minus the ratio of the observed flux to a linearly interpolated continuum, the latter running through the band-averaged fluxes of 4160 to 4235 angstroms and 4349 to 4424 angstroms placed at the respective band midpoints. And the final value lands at 7.42 angstroms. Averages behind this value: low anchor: 33.9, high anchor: 35.3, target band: 29.9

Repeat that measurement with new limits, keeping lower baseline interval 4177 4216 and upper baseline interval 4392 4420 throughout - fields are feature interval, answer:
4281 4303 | 4.4 angstroms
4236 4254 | 1.6 angstroms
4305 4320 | 2.7 angstroms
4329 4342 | -0.2 angstroms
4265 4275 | 1.7 angstroms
